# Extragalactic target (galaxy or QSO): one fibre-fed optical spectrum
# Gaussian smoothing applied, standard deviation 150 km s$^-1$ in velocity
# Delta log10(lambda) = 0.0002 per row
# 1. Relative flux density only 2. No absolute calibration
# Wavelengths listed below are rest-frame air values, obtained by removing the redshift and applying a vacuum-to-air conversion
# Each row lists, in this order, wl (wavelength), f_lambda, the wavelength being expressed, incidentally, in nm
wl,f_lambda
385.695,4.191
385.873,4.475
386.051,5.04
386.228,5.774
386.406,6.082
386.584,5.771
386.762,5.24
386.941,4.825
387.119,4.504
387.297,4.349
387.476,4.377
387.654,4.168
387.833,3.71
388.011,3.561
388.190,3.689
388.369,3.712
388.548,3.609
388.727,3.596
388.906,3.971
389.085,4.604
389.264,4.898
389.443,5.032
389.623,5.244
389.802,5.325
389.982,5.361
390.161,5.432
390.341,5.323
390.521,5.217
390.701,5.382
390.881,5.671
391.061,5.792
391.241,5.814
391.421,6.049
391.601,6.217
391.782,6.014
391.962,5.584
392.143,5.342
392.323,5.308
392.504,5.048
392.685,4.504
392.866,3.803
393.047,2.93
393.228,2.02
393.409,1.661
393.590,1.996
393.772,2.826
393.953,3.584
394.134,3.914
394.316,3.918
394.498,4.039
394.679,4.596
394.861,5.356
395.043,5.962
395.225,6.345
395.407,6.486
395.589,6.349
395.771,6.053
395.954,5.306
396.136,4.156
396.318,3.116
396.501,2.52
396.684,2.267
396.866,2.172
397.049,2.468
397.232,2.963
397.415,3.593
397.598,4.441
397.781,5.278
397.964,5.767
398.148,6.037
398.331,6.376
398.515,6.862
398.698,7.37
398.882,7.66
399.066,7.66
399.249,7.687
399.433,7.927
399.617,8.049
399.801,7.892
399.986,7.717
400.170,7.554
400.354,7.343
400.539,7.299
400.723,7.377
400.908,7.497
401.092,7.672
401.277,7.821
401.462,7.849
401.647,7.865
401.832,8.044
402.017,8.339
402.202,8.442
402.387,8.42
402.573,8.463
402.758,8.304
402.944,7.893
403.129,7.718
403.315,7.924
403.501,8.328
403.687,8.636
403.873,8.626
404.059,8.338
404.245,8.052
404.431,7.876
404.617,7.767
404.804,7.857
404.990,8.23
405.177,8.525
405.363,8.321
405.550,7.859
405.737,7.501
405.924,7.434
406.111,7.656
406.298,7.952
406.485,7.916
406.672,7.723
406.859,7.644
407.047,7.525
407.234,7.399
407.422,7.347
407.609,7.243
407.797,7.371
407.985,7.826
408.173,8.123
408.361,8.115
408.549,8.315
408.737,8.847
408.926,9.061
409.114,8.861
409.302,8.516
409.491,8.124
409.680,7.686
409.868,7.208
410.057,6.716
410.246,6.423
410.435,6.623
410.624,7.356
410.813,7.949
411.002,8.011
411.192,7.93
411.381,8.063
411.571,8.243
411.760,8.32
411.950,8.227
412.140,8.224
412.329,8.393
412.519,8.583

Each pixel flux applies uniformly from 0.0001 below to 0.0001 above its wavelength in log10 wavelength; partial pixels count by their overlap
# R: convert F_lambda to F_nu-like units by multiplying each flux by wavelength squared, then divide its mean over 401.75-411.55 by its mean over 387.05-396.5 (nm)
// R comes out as 1.9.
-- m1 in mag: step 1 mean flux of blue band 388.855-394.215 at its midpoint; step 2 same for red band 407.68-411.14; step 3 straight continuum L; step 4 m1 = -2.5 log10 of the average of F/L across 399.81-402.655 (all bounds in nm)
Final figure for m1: -0.22 mag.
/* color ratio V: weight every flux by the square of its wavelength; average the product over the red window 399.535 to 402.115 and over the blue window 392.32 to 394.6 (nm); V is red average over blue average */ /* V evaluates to 2.3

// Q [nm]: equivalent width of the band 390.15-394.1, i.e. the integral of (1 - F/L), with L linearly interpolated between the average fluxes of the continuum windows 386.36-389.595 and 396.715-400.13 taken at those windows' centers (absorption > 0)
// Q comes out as 0.317 nm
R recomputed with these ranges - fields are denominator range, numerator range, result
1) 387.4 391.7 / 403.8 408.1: 1.76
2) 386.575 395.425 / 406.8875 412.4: 1.87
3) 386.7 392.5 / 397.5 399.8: 1.45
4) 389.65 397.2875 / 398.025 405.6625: 1.80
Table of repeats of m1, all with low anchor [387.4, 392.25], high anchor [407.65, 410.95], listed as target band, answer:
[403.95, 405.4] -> -0.14 mag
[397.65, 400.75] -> -0.13 mag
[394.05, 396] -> 0.08 mag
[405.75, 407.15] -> -0.04 mag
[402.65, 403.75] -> -0.18 mag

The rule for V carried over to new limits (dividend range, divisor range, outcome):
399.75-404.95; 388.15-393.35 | 1.75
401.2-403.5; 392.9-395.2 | 2.31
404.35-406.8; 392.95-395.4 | 2.15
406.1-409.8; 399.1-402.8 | 1.05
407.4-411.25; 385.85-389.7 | 1.91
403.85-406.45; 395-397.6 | 1.97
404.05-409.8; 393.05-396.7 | 2.04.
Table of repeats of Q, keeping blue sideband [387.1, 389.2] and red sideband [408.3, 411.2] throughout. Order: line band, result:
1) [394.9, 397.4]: 0.489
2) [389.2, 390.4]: -0.269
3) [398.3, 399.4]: -0.271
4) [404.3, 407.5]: -0.289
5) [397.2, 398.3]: 0.163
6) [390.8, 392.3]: -0.393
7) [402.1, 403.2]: -0.274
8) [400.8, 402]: -0.276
